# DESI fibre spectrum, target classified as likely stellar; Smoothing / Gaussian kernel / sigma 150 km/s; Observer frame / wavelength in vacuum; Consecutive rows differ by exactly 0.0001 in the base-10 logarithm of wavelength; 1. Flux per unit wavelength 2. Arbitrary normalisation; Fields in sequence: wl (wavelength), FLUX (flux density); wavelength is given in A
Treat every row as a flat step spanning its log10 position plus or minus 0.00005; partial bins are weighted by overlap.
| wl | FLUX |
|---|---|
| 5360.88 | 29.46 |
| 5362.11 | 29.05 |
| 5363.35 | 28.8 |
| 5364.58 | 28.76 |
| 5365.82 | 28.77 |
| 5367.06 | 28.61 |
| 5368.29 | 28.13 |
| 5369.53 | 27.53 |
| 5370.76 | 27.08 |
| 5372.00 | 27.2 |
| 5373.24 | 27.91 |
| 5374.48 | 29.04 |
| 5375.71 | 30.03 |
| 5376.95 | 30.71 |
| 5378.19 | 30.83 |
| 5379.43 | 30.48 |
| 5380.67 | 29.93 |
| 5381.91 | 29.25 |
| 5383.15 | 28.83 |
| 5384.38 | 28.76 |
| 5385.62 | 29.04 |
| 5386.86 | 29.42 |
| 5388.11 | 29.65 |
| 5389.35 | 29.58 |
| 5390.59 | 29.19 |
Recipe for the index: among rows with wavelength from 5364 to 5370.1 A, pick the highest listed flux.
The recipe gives 28.77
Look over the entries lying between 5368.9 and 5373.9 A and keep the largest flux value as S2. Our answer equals 27.91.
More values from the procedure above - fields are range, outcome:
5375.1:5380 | 30.83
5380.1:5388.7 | 29.93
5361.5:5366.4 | 29.05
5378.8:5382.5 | 30.48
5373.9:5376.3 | 30.03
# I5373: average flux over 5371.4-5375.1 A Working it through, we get 28.1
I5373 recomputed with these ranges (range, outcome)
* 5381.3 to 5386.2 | 29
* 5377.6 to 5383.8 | 29.9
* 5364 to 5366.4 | 28.7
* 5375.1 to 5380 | 30.5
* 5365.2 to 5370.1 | 28.2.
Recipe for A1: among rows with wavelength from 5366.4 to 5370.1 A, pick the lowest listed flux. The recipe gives 27.53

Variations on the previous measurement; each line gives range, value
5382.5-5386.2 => 28.76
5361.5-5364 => 28.8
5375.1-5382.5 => 29.25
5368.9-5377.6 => 27.08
